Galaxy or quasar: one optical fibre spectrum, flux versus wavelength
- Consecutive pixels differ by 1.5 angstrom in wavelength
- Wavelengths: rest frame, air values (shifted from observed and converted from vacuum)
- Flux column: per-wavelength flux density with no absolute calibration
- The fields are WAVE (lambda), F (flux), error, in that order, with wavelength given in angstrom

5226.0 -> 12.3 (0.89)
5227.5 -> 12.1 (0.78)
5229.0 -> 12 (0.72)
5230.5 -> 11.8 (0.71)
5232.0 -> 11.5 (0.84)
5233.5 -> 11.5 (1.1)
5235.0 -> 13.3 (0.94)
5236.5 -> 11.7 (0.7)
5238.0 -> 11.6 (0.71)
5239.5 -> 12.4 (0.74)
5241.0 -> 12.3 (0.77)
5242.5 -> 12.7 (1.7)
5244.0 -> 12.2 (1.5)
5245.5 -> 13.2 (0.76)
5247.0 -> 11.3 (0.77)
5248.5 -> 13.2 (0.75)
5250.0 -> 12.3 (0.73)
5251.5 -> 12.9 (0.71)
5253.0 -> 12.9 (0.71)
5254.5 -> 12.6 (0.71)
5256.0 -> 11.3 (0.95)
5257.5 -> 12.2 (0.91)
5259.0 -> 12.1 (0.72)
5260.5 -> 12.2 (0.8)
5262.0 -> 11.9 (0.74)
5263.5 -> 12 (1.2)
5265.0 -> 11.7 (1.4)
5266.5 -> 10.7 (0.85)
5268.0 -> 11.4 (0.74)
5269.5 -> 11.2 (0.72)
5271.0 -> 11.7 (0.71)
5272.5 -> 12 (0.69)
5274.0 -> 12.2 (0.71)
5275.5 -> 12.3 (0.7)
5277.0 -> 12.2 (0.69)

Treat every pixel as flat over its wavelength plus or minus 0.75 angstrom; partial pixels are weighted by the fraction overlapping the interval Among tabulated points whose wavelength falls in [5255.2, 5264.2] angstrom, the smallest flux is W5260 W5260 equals 11.3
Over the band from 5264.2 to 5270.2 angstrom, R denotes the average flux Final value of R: 11.3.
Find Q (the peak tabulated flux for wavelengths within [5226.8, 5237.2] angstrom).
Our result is 13.3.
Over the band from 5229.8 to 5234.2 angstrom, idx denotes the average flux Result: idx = 11.6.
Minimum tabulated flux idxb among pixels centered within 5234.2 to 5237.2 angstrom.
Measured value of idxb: 11.7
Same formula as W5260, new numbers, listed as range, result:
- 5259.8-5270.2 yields 10.7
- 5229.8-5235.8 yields 11.5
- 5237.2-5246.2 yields 11.6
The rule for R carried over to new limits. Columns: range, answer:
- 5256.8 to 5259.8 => 12.2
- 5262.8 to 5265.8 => 11.8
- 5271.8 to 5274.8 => 12.1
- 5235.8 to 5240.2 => 11.9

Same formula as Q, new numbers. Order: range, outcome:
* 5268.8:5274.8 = 12.2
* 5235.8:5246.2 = 13.2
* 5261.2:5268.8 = 12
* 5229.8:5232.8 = 11.8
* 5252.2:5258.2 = 12.9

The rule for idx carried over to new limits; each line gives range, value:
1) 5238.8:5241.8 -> 12.4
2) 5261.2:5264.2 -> 12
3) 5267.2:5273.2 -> 11.6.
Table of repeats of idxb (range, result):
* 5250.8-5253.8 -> 12.9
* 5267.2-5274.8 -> 11.2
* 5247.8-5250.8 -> 12.3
